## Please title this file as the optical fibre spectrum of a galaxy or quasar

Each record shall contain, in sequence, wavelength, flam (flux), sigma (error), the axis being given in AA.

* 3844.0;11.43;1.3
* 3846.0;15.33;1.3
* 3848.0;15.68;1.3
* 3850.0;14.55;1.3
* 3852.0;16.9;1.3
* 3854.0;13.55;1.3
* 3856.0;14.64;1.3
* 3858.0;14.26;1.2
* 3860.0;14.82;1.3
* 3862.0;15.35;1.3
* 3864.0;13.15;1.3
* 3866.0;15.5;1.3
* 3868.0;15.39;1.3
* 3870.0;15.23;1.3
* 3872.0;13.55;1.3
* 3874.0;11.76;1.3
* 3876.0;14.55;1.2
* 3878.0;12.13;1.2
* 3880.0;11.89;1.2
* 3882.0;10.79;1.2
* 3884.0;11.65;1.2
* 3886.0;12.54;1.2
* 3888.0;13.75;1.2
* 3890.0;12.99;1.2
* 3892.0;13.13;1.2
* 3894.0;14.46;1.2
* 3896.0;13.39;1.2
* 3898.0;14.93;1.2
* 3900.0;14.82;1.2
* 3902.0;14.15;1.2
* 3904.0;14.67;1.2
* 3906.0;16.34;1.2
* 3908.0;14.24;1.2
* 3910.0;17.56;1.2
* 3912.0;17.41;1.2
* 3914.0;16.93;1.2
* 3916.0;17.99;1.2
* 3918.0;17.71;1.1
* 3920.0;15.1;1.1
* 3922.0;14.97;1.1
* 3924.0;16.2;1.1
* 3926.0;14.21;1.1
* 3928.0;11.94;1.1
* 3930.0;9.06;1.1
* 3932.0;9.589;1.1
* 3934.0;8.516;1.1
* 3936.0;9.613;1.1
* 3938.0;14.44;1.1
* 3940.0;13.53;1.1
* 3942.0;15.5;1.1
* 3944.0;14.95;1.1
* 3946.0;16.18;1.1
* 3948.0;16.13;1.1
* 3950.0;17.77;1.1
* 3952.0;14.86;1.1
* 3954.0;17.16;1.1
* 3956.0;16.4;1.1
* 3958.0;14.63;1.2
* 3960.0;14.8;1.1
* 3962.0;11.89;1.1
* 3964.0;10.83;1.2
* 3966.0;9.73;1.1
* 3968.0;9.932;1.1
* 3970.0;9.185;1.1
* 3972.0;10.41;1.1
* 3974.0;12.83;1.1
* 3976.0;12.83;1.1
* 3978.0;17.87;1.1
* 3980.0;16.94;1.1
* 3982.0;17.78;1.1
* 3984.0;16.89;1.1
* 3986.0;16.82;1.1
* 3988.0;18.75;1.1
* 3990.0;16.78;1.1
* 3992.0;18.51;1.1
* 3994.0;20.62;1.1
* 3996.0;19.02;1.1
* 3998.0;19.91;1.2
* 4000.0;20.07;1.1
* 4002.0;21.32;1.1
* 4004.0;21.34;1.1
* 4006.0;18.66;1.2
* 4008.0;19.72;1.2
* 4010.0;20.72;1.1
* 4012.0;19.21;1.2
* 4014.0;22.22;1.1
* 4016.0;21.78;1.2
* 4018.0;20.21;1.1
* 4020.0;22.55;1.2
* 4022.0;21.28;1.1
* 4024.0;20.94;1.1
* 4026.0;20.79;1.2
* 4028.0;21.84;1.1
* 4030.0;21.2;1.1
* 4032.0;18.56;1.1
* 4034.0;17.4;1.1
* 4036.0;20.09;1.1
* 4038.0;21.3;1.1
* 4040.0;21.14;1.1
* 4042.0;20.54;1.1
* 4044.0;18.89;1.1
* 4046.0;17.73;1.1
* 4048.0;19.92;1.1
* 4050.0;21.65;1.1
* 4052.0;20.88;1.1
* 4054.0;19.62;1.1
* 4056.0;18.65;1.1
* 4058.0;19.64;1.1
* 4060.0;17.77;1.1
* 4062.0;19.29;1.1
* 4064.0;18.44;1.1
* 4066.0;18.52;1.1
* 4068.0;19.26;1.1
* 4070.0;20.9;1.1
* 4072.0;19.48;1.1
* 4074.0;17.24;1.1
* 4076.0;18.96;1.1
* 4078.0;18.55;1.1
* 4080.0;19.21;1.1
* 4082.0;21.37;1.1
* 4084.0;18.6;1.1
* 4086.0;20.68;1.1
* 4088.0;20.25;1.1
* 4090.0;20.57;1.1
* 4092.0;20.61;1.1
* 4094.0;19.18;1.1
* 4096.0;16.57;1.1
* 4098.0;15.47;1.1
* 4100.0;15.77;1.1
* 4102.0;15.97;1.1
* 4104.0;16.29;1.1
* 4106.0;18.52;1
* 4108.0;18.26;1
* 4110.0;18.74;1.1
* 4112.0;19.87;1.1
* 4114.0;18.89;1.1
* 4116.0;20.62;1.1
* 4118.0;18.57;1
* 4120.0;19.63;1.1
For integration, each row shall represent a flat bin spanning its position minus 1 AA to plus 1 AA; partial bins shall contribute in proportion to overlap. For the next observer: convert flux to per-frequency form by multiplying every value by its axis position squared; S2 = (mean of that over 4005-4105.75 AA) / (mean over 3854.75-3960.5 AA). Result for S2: 1.5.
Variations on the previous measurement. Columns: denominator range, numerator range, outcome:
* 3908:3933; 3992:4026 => 1.45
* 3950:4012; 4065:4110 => 1.20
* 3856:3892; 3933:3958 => 1.12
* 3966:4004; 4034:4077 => 1.23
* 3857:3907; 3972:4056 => 1.50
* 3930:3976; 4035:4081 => 1.57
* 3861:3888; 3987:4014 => 1.57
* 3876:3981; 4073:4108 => 1.44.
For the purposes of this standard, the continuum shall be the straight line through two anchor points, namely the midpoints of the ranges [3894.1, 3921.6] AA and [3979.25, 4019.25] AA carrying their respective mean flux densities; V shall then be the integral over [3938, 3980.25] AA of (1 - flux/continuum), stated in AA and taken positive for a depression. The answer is 9.0 AA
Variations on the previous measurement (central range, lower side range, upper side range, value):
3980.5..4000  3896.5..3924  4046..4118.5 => -1.2 AA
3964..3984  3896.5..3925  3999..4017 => 6.2 AA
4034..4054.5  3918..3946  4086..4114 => -4.3 AA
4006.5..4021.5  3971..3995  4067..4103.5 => -3.3 AA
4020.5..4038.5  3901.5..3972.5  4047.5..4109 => -3.3 AA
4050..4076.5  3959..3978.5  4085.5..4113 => -4.4 AA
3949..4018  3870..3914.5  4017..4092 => 2.4 AA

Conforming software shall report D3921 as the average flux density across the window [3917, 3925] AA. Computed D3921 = 16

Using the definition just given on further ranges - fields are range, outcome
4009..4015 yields 20.7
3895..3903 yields 14.3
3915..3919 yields 17.9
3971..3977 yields 12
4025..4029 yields 21.3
